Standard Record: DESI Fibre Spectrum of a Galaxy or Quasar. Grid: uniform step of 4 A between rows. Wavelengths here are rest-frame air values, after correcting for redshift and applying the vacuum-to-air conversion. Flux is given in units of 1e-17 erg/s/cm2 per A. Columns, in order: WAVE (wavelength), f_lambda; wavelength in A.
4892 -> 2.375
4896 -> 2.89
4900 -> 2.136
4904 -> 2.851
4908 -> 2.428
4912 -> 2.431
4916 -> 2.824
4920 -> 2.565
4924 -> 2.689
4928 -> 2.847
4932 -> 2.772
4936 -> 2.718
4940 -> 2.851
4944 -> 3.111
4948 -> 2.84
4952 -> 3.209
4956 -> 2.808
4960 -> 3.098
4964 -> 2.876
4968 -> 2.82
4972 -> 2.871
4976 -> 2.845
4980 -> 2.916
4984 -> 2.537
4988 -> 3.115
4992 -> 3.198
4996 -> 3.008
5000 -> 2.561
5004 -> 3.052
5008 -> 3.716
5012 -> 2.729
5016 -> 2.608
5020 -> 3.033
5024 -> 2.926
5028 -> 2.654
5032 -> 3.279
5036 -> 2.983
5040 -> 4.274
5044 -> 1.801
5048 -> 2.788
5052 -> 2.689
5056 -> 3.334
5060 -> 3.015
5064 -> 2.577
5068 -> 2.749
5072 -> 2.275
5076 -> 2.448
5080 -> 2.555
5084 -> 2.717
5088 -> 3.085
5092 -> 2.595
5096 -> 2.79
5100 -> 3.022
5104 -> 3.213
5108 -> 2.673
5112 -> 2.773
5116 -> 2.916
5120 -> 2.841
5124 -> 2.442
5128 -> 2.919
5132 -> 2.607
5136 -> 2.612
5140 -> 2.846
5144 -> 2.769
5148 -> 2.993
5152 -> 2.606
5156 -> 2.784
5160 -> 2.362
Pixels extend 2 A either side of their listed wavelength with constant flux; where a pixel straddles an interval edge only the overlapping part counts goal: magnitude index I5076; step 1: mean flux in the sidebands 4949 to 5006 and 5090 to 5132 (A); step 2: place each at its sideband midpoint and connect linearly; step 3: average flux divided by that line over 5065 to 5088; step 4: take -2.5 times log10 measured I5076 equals 0.10 mag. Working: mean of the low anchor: 2.92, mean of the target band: 2.6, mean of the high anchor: 2.81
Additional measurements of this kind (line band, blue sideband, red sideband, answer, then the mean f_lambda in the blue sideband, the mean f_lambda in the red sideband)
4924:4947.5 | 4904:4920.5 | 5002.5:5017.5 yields -0.055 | 2.6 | 3.04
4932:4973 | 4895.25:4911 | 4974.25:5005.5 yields -0.064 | 2.54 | 2.9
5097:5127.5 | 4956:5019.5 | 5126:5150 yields -0.010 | 2.93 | 2.79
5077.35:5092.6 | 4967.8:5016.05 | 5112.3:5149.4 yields 0.033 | 2.94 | 2.77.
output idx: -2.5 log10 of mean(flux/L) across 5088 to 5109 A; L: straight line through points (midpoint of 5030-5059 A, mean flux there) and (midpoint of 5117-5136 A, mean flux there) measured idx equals -0.03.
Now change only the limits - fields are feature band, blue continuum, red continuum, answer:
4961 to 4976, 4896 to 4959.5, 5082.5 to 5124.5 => -0.04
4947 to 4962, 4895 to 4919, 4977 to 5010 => -0.07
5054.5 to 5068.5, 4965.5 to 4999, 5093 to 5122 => -0.01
